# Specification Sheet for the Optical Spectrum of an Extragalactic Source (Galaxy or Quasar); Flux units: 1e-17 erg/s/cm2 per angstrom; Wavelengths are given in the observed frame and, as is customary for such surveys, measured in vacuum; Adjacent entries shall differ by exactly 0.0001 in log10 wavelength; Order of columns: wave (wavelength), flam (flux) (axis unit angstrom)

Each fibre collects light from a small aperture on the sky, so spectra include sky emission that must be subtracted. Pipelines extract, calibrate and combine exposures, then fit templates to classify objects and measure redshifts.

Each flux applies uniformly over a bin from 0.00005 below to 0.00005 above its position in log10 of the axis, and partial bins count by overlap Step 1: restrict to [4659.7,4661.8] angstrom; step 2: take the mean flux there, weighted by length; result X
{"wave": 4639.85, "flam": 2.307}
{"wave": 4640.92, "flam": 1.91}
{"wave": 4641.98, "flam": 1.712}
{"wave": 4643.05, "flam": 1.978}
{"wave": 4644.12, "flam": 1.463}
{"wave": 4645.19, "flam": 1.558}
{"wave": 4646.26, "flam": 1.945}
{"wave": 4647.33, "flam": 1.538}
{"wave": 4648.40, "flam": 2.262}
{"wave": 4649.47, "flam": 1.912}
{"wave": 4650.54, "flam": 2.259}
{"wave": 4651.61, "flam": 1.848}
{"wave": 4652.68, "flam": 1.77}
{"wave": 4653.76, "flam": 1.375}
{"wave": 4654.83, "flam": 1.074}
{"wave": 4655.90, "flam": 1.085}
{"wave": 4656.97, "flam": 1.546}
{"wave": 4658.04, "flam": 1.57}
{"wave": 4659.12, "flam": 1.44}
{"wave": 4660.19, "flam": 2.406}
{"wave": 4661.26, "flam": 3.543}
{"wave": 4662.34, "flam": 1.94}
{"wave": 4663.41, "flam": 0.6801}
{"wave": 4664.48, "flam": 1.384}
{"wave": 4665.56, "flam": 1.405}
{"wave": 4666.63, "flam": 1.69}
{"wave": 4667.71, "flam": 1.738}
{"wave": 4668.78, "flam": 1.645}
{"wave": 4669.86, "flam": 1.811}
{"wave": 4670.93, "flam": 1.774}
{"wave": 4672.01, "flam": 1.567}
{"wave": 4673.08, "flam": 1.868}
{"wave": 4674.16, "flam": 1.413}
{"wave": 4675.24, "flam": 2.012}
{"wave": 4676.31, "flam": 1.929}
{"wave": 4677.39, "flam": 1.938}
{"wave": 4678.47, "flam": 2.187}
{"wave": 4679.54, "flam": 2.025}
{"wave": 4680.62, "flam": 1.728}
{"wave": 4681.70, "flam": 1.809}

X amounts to 2.99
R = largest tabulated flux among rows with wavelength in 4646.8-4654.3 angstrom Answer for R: 2.262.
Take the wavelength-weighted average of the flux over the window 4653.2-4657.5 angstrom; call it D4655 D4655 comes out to 1.27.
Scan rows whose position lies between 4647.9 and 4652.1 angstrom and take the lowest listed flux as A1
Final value 1.848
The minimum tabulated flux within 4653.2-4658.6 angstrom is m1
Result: 1.074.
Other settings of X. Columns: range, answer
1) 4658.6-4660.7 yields 1.92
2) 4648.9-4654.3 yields 1.83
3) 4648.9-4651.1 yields 2.09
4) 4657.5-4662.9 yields 2.17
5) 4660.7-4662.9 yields 2.71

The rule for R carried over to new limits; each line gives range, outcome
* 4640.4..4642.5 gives 1.91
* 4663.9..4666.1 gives 1.405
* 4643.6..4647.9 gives 1.945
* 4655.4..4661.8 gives 3.543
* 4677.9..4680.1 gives 2.187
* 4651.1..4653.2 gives 1.848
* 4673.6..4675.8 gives 2.012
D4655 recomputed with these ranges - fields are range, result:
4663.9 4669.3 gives 1.57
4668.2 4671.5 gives 1.74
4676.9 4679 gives 2.06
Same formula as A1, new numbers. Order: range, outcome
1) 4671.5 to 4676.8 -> 1.413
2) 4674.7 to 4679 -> 1.929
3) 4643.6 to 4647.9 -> 1.463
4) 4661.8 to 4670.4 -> 0.6801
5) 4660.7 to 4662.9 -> 1.94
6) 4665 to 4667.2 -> 1.405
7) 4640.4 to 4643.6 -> 1.712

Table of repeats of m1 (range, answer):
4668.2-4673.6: 1.567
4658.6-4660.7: 1.44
